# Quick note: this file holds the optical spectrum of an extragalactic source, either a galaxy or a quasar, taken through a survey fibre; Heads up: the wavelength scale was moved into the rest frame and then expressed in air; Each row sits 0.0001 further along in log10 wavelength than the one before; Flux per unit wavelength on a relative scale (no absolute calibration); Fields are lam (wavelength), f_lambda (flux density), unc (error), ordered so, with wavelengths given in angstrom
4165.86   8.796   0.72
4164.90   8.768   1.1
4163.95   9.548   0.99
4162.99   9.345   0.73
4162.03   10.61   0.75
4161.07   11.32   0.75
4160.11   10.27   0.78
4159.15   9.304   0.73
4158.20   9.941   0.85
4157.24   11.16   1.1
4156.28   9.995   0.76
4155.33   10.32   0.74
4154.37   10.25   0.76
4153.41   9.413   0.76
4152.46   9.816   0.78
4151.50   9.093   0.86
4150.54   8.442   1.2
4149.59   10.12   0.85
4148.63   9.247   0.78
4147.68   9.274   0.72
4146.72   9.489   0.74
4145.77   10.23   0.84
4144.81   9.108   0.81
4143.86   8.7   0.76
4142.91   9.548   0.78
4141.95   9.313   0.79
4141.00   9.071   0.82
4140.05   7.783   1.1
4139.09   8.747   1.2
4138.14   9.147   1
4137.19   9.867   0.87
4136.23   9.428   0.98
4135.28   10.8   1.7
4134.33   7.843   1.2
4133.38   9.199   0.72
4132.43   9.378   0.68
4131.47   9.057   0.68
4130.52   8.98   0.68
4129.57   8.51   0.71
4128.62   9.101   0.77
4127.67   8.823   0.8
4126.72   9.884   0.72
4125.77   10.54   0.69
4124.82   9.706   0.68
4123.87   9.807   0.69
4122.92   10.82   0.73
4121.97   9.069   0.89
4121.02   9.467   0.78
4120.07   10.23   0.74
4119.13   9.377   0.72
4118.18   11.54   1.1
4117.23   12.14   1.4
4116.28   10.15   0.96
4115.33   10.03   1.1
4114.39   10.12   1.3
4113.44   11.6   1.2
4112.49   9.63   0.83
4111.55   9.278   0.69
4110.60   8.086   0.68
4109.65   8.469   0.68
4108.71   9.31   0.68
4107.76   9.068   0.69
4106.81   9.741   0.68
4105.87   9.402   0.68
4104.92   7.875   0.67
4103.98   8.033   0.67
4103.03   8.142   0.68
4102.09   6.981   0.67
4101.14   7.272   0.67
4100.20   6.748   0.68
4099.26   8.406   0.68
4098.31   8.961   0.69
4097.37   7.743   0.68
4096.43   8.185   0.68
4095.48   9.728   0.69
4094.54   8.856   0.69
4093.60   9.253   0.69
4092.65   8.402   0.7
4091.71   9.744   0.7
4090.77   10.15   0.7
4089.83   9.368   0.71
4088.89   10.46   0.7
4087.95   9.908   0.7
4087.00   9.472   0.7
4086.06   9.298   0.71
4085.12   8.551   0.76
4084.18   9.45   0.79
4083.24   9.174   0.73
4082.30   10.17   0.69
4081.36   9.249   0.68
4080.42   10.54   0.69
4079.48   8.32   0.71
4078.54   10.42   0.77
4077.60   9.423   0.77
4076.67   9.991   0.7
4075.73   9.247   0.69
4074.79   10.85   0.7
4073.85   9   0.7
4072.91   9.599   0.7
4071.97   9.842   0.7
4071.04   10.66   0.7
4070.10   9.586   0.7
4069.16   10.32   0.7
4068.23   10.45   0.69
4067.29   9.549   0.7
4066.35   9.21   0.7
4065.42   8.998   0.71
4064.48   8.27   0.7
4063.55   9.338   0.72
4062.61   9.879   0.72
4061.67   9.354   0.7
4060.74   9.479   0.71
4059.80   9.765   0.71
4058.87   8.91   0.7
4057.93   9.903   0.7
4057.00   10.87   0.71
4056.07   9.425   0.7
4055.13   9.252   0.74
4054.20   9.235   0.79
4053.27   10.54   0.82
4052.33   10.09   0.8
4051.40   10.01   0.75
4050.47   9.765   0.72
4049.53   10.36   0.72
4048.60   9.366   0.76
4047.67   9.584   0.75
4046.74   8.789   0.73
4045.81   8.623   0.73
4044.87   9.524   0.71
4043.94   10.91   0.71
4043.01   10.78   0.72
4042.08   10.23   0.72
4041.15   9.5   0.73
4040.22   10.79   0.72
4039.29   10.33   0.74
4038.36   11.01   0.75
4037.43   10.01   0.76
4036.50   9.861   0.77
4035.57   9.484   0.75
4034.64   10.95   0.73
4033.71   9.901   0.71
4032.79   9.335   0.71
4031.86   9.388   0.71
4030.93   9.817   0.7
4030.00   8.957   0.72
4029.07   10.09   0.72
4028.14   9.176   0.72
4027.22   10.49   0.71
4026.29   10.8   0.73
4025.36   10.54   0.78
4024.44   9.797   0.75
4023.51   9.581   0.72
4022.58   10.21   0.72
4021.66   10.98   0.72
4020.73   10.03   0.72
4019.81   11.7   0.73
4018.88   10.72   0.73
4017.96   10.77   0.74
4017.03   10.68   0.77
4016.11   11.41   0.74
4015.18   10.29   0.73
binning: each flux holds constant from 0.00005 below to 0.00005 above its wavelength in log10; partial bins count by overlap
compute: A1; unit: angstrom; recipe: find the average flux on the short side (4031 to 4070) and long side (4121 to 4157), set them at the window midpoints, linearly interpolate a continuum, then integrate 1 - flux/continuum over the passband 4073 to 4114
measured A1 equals 2.1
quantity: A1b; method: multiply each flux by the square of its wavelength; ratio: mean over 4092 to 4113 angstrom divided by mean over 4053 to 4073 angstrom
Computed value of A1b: 0.90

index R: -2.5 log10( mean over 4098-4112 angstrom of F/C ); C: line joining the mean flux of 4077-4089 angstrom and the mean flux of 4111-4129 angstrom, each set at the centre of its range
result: 0.18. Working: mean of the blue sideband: 9.55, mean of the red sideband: 10.1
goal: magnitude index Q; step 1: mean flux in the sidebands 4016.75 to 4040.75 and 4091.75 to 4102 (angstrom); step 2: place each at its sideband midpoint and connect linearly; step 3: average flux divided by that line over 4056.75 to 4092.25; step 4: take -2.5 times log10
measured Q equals -0.08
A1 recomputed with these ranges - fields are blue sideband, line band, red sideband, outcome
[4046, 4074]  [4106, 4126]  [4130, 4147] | -1.2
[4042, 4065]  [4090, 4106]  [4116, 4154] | 1.9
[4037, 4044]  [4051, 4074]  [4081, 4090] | 0.7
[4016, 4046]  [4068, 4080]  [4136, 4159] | 0.1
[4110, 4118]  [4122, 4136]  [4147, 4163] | 0.8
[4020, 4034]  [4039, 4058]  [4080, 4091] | -0.1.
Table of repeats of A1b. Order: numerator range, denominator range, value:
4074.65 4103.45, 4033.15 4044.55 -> 0.90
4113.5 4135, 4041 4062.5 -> 1.04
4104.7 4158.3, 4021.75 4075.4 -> 1.01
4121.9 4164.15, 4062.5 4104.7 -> 1.07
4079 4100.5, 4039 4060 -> 0.95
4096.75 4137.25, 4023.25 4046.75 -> 0.97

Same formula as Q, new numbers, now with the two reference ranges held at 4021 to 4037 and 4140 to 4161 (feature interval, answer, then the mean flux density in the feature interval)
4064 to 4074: 0.026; 9.61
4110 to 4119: -0.055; 10.2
